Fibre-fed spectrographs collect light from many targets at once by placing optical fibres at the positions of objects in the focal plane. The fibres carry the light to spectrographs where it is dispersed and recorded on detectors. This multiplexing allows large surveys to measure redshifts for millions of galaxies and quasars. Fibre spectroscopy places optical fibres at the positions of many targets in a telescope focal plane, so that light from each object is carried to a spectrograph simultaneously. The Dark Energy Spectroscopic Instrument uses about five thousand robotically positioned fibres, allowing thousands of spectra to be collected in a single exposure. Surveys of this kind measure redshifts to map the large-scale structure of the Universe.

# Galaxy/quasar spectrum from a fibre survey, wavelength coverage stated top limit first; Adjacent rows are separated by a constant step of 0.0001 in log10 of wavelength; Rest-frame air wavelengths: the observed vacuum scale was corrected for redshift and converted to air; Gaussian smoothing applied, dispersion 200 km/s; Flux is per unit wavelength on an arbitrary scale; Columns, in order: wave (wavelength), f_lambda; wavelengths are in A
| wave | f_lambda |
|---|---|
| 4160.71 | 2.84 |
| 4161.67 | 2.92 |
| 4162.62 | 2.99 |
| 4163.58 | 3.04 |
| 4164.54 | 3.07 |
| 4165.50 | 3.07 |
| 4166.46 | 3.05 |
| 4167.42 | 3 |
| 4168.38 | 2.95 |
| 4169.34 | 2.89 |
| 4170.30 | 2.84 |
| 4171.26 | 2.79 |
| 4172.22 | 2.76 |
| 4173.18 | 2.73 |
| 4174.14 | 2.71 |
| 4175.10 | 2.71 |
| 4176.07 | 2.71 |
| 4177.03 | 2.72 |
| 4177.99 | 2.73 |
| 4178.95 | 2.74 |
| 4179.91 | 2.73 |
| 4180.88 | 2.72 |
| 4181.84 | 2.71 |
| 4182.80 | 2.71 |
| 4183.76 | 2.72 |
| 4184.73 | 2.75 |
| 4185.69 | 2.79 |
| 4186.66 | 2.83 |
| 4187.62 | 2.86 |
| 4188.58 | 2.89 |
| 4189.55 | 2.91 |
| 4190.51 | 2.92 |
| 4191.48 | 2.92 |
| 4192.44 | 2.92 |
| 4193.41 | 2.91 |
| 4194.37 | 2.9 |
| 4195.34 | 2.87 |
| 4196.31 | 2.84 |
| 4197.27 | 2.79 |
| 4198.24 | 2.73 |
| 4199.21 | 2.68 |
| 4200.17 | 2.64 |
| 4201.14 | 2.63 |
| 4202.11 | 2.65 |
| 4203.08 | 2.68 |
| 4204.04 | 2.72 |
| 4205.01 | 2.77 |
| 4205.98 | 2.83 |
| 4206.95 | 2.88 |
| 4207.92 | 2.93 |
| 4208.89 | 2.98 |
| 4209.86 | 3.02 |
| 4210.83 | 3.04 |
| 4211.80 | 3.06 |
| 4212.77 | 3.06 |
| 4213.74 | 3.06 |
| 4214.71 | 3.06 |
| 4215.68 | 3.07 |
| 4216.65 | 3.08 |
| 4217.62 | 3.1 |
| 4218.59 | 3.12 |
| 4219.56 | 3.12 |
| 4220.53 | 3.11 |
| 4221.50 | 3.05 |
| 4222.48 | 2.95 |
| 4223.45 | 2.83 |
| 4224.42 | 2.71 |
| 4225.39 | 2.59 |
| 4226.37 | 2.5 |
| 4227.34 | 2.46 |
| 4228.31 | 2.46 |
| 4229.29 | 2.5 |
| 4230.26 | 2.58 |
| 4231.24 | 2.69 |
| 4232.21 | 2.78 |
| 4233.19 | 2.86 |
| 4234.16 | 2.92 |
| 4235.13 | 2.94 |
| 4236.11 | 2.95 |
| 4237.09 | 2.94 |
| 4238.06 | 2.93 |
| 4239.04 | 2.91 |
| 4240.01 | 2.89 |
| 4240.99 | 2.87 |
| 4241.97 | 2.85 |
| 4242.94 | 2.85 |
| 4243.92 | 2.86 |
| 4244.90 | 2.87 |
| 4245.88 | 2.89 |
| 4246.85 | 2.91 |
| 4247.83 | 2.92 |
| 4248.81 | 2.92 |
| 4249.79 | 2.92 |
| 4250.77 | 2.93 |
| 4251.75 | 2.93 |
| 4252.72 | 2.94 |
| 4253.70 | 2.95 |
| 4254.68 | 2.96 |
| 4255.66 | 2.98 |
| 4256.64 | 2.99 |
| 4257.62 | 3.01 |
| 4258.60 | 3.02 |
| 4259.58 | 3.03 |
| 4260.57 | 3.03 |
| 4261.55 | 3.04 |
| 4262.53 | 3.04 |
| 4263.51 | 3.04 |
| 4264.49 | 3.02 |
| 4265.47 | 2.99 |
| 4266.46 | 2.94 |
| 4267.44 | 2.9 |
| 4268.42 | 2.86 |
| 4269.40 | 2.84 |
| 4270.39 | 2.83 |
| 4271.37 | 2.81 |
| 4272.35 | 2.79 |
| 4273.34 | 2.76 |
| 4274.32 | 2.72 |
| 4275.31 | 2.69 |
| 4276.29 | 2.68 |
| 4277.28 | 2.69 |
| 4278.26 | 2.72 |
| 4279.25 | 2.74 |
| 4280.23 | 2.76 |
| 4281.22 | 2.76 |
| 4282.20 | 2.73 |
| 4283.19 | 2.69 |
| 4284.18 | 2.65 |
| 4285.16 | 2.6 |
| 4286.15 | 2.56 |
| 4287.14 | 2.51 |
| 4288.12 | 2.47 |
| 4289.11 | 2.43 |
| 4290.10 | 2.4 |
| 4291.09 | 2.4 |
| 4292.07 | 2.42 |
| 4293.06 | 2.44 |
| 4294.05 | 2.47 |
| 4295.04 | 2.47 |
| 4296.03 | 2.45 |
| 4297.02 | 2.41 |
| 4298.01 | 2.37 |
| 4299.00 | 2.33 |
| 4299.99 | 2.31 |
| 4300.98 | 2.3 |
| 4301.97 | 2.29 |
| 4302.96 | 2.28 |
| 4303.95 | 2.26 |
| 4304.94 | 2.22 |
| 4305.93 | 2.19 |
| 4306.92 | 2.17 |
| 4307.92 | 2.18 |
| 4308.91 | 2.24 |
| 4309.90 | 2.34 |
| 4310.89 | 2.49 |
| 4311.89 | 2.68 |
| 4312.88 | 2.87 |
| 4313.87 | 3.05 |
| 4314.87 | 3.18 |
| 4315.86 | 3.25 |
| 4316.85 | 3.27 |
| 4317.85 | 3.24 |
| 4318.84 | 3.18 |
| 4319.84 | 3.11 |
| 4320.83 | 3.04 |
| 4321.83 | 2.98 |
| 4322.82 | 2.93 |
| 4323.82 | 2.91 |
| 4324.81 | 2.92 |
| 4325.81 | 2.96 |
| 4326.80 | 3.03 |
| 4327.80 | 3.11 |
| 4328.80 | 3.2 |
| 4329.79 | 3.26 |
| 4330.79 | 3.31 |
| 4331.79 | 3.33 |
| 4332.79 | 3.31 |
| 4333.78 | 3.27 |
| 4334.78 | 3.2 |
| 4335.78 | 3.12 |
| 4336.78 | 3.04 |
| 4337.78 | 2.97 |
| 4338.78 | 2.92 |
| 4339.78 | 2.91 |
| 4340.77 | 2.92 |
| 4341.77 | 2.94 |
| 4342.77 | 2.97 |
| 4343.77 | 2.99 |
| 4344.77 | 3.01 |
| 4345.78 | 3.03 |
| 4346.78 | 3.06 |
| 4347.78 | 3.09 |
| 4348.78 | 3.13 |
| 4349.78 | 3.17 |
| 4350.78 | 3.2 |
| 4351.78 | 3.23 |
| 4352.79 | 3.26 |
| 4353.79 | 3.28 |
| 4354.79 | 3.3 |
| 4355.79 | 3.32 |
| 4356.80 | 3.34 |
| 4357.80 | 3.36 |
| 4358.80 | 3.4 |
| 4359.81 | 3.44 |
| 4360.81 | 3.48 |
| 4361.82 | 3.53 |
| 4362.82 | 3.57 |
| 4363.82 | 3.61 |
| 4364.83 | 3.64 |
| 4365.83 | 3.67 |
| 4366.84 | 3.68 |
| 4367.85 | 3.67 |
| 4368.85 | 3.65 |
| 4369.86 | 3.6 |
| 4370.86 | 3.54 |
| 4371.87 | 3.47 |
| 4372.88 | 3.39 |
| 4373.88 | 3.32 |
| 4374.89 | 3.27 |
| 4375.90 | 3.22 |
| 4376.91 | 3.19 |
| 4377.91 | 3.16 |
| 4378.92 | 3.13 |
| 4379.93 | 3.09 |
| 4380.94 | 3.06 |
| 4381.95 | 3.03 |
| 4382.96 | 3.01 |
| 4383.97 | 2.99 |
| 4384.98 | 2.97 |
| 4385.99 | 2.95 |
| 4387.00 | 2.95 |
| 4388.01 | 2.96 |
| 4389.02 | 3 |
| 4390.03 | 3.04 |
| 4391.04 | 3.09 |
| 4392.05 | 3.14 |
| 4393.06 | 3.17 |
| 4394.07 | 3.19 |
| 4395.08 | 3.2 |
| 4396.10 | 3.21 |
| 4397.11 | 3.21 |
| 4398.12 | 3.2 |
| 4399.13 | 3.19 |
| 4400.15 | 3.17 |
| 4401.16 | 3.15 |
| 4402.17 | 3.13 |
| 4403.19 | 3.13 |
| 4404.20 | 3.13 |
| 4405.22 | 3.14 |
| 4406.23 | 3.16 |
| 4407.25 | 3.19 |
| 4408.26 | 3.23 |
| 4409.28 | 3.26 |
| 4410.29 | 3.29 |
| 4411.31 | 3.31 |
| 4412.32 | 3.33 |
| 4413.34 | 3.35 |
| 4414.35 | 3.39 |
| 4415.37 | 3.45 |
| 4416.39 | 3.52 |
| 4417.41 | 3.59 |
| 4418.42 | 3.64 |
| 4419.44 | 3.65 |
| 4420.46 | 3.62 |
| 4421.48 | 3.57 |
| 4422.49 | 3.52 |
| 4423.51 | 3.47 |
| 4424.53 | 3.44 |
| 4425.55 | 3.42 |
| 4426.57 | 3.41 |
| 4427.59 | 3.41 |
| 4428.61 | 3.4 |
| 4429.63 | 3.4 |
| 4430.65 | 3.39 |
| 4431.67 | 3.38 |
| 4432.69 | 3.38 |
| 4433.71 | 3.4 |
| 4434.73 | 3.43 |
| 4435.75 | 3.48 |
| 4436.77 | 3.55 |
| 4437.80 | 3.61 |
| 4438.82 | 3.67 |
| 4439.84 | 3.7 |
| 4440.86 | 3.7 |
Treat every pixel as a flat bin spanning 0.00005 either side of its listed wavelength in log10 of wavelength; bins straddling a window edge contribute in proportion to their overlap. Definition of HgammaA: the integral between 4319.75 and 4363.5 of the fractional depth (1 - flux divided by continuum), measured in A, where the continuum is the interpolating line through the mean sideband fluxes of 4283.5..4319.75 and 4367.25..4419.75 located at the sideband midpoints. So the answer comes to -4.8 A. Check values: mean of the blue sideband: 2.55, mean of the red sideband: 3.24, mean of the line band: 3.16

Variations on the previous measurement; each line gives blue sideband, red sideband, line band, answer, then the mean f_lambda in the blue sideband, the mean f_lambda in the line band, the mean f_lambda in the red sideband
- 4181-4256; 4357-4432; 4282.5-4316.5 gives 6.5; 2.86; 2.49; 3.31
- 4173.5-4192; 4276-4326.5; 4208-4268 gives -4.6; 2.78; 2.92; 2.63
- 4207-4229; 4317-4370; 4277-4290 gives 1.9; 2.92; 2.63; 3.22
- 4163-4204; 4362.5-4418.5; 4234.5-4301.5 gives 5.1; 2.81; 2.77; 3.26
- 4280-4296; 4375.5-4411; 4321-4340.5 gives -2.2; 2.54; 3.09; 3.12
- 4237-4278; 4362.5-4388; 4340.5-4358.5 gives 0.4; 2.9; 3.15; 3.3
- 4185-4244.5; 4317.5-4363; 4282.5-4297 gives 2.6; 2.86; 2.5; 3.16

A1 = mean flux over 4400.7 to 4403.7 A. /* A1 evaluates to 3.14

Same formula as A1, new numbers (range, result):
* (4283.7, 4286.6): 2.61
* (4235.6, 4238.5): 2.94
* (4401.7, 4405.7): 3.13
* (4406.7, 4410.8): 3.24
